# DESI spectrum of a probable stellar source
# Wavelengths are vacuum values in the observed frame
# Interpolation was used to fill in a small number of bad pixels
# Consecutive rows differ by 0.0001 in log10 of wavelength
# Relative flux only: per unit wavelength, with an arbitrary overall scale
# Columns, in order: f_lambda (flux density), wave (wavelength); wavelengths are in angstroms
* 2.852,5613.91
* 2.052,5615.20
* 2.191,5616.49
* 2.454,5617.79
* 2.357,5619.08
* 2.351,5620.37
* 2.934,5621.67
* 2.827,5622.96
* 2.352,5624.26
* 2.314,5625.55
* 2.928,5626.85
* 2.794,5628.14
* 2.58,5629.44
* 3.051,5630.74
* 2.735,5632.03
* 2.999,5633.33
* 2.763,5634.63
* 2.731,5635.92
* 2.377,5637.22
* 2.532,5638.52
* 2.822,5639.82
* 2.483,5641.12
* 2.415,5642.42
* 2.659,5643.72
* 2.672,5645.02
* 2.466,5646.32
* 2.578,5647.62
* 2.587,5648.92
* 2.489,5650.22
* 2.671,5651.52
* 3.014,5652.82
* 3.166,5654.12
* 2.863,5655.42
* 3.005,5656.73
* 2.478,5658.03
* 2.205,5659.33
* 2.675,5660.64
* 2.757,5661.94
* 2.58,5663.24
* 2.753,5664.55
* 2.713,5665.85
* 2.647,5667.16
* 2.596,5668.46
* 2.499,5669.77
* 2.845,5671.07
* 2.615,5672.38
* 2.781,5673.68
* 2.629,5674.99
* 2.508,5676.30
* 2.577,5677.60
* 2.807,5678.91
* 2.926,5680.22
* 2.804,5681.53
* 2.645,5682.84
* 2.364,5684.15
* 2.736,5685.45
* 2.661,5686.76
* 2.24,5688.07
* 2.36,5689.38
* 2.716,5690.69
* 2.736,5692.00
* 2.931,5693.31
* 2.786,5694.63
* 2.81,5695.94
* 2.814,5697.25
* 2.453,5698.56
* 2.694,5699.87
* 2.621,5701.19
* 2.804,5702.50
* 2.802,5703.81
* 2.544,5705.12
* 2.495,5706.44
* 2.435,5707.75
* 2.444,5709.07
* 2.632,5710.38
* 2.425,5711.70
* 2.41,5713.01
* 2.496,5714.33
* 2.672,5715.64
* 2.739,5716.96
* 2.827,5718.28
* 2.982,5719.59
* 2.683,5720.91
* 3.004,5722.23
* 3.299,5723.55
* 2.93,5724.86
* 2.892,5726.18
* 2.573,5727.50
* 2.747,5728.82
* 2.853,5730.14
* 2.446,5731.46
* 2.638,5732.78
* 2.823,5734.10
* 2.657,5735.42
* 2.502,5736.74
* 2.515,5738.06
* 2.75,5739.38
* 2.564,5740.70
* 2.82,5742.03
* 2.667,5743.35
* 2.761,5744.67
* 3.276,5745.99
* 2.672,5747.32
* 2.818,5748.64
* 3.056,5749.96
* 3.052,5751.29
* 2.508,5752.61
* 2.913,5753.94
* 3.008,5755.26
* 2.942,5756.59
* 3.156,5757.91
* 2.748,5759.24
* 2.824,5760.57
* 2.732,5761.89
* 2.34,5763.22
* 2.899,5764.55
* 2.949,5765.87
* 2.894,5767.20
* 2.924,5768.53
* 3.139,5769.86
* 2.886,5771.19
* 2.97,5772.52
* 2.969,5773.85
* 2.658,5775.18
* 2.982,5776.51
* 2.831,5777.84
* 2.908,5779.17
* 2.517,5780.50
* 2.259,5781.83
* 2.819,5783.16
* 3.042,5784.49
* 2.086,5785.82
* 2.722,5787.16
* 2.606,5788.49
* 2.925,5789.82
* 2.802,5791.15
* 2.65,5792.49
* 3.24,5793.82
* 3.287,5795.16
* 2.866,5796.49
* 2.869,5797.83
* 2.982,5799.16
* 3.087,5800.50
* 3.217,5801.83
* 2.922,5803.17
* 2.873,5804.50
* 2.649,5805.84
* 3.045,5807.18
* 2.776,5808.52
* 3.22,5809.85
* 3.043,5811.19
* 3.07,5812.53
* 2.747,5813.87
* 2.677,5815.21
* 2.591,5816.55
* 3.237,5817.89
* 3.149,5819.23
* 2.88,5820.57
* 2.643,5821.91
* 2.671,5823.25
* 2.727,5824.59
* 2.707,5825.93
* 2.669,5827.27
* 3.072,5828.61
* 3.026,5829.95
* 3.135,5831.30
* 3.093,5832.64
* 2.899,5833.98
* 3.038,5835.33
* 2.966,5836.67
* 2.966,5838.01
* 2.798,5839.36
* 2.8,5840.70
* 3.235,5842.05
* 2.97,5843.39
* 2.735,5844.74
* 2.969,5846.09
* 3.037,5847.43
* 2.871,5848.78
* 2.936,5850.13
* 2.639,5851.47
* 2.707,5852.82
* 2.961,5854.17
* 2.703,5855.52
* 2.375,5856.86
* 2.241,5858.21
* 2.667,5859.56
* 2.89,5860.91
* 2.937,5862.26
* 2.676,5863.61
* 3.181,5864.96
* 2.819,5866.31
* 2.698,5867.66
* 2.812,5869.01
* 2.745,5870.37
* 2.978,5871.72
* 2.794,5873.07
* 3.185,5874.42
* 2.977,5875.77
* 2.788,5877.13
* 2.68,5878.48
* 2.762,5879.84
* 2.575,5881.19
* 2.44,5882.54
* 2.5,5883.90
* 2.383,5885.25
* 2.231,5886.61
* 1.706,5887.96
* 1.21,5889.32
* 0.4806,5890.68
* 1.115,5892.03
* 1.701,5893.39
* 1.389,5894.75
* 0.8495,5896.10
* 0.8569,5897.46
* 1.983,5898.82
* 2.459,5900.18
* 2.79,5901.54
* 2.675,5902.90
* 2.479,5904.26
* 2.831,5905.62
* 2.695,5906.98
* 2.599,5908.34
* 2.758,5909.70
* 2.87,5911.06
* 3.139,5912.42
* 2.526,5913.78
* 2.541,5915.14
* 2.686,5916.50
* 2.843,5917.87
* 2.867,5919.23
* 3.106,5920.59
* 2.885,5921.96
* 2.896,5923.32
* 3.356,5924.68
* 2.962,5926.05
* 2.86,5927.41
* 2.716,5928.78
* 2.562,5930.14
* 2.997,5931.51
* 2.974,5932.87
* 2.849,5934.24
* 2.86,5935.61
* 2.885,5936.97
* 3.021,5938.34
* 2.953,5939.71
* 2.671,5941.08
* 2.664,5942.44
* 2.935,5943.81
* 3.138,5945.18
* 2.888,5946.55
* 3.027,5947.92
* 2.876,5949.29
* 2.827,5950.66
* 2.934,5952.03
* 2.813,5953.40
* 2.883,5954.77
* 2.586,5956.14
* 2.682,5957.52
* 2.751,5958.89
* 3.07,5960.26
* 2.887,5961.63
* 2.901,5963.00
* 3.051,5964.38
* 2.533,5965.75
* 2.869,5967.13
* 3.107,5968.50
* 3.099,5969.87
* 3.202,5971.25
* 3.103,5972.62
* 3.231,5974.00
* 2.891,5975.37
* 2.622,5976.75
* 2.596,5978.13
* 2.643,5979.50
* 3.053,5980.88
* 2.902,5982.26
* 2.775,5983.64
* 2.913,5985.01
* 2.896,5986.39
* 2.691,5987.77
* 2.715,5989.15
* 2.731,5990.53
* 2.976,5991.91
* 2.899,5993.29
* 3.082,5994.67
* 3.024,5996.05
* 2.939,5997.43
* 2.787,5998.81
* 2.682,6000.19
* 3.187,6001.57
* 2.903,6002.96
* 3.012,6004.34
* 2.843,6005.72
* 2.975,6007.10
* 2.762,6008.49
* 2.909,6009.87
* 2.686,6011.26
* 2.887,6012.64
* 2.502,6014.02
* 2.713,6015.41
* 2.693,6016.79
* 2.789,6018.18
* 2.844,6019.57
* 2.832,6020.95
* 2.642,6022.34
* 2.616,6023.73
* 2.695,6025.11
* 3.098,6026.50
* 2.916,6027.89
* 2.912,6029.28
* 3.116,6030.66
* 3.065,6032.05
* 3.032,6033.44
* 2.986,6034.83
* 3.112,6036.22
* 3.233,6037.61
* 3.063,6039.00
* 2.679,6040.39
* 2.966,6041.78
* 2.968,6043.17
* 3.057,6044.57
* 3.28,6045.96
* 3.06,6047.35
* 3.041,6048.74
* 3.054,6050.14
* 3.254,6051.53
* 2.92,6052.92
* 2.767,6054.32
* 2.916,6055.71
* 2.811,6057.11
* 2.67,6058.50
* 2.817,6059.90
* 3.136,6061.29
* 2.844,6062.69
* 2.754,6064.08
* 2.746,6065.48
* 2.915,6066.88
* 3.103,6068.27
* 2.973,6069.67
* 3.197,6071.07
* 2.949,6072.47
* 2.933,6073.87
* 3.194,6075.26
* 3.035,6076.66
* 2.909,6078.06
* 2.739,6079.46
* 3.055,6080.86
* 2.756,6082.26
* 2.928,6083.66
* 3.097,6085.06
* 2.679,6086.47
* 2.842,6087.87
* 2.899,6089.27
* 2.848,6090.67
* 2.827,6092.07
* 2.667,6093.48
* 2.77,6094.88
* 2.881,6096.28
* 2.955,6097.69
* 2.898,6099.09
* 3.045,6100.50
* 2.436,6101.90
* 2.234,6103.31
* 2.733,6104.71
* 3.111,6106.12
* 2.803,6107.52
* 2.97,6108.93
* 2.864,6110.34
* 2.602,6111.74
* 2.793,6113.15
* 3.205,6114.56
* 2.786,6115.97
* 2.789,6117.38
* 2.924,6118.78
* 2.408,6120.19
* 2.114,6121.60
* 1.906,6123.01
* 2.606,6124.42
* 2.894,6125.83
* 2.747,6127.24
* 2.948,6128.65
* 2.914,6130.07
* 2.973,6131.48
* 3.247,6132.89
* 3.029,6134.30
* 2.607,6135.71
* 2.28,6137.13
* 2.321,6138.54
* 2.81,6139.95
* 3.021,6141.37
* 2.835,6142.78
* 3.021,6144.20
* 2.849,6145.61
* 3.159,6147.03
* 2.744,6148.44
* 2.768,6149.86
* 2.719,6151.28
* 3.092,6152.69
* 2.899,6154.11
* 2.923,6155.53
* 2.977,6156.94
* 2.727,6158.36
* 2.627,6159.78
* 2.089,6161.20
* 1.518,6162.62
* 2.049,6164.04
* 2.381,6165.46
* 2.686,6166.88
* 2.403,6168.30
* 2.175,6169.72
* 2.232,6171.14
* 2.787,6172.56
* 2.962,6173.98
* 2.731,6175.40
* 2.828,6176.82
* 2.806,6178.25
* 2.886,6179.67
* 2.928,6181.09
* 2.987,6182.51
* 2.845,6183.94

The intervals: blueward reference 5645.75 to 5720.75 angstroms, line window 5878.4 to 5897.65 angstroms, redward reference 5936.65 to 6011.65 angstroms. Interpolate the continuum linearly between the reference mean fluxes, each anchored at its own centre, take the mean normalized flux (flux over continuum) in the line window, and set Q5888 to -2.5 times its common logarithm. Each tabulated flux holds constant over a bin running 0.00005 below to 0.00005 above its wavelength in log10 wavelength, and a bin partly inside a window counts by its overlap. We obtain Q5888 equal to 0.49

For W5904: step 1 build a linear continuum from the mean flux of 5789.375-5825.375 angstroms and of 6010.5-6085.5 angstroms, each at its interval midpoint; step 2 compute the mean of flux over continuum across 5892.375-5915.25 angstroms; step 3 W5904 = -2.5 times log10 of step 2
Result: 0.269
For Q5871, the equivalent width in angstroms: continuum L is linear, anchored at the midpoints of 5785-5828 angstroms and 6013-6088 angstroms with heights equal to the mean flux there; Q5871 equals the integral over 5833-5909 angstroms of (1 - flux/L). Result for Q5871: 9.34 angstroms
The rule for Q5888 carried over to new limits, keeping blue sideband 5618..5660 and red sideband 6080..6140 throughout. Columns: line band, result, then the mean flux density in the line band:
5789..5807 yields -0.10 mag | 2.95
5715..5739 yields -0.03 mag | 2.77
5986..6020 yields -0.04 mag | 2.84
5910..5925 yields -0.06 mag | 2.87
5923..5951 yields -0.07 mag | 2.9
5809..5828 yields -0.06 mag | 2.86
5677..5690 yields 0.02 mag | 2.61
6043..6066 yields -0.07 mag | 2.95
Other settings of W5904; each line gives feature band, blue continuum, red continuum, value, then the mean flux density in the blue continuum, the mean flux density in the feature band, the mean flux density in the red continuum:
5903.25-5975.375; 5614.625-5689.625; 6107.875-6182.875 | -0.08 mag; 2.63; 2.87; 2.71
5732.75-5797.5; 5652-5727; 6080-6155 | -0.04 mag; 2.69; 2.81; 2.8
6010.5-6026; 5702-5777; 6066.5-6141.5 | 0.03 mag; 2.77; 2.72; 2.82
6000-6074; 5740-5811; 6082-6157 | -0.04 mag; 2.86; 2.92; 2.8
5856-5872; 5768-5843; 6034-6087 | 0.06 mag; 2.89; 2.75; 2.96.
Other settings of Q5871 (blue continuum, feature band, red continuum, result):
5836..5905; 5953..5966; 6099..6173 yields -1.3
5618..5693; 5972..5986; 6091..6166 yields -0.9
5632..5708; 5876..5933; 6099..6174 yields 5.4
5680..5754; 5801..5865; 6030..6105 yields -2.2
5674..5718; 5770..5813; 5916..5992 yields -2.3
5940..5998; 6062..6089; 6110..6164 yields -1.4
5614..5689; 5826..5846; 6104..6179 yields -2.2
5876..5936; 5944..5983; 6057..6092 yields -4.4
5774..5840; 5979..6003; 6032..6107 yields 0.2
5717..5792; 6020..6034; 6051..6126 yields -0.3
